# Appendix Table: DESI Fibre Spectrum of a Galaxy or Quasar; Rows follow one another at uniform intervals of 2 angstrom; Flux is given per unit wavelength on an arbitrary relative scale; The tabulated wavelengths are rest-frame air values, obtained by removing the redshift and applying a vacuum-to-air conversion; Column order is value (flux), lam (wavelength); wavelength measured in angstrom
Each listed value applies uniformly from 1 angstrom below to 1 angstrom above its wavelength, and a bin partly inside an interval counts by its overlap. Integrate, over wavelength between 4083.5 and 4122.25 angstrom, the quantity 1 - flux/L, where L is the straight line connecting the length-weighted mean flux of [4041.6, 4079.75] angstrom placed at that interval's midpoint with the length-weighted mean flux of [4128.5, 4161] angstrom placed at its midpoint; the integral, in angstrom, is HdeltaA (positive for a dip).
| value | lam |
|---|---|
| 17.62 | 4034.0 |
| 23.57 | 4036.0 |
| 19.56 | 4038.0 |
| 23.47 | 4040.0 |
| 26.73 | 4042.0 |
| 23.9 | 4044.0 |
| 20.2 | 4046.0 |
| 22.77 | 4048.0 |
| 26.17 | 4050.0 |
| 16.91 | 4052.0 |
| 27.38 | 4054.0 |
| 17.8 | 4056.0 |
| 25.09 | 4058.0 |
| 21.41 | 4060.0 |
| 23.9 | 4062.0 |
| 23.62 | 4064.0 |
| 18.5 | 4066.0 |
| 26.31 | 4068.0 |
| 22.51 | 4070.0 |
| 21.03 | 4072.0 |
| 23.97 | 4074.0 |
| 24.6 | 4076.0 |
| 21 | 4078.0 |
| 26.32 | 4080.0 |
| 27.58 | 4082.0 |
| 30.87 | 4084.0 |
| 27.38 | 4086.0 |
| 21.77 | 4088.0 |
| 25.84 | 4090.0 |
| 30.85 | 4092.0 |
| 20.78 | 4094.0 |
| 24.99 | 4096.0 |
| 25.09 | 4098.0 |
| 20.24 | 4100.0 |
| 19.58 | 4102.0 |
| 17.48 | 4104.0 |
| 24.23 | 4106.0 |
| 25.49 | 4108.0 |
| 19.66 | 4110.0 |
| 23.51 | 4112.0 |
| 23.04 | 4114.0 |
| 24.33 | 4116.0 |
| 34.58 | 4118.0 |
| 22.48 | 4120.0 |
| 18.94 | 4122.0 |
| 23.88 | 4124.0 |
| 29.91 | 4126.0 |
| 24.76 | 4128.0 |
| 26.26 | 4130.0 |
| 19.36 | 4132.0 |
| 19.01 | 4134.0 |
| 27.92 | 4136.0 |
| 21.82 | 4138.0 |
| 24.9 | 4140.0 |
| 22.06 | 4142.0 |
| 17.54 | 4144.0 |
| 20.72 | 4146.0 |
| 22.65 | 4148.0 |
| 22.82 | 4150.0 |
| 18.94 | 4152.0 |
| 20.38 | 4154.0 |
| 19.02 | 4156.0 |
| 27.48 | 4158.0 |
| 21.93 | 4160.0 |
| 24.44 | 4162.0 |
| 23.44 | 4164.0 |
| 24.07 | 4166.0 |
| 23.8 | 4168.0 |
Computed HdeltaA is -2.8 angstrom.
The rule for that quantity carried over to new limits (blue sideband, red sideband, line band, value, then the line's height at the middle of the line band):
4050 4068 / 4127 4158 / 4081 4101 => -3.0 angstrom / 22.2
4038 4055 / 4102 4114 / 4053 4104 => -2.9 angstrom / 22.6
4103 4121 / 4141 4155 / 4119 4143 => -1.3 angstrom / 22.2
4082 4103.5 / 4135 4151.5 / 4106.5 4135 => -0.6 angstrom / 23.5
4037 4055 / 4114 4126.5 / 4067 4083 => -0.2 angstrom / 23.9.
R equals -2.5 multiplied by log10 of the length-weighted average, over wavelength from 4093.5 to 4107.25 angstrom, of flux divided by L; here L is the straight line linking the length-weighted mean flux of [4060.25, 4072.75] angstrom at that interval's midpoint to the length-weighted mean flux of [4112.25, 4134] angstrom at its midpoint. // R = 0.09 mag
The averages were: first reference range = 22.6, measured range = 21.9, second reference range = 24.4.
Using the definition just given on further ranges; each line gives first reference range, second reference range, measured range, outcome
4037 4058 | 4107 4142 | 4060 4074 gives 0.02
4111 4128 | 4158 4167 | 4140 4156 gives 0.16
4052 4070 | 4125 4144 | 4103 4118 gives 0.00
